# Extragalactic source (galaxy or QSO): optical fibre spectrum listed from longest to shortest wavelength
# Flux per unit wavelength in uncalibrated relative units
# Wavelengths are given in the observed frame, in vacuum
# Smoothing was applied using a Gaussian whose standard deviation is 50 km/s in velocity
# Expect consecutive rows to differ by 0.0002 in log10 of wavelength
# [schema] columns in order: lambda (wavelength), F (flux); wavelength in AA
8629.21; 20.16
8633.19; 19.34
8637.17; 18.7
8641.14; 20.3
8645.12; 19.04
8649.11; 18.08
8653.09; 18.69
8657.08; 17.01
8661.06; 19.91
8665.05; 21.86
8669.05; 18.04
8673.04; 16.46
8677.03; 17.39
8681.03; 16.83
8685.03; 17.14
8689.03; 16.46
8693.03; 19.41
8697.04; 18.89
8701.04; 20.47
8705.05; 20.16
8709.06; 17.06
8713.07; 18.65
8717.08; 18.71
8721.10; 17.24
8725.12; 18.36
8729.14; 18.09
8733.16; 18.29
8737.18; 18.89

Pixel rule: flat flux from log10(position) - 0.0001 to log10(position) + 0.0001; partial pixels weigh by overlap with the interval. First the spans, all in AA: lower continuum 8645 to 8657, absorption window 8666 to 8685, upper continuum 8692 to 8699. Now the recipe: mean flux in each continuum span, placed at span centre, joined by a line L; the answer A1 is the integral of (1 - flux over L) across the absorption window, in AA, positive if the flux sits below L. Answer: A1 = 1.31 AA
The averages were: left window 18.3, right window 19.1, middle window 17.4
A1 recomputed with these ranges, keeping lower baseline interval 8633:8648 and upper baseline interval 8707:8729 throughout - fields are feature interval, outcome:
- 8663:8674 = -0.1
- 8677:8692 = 1.2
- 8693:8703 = -0.7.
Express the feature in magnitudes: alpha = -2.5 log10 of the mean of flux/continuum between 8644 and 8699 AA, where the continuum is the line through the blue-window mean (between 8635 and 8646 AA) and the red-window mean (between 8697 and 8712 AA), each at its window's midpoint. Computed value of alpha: 0.06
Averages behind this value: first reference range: 19.4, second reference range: 19.2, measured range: 18.2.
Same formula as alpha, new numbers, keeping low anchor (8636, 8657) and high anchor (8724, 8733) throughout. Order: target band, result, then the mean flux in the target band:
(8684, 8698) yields 0.031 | 18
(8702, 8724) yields -0.007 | 18.5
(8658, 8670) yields -0.066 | 19.8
